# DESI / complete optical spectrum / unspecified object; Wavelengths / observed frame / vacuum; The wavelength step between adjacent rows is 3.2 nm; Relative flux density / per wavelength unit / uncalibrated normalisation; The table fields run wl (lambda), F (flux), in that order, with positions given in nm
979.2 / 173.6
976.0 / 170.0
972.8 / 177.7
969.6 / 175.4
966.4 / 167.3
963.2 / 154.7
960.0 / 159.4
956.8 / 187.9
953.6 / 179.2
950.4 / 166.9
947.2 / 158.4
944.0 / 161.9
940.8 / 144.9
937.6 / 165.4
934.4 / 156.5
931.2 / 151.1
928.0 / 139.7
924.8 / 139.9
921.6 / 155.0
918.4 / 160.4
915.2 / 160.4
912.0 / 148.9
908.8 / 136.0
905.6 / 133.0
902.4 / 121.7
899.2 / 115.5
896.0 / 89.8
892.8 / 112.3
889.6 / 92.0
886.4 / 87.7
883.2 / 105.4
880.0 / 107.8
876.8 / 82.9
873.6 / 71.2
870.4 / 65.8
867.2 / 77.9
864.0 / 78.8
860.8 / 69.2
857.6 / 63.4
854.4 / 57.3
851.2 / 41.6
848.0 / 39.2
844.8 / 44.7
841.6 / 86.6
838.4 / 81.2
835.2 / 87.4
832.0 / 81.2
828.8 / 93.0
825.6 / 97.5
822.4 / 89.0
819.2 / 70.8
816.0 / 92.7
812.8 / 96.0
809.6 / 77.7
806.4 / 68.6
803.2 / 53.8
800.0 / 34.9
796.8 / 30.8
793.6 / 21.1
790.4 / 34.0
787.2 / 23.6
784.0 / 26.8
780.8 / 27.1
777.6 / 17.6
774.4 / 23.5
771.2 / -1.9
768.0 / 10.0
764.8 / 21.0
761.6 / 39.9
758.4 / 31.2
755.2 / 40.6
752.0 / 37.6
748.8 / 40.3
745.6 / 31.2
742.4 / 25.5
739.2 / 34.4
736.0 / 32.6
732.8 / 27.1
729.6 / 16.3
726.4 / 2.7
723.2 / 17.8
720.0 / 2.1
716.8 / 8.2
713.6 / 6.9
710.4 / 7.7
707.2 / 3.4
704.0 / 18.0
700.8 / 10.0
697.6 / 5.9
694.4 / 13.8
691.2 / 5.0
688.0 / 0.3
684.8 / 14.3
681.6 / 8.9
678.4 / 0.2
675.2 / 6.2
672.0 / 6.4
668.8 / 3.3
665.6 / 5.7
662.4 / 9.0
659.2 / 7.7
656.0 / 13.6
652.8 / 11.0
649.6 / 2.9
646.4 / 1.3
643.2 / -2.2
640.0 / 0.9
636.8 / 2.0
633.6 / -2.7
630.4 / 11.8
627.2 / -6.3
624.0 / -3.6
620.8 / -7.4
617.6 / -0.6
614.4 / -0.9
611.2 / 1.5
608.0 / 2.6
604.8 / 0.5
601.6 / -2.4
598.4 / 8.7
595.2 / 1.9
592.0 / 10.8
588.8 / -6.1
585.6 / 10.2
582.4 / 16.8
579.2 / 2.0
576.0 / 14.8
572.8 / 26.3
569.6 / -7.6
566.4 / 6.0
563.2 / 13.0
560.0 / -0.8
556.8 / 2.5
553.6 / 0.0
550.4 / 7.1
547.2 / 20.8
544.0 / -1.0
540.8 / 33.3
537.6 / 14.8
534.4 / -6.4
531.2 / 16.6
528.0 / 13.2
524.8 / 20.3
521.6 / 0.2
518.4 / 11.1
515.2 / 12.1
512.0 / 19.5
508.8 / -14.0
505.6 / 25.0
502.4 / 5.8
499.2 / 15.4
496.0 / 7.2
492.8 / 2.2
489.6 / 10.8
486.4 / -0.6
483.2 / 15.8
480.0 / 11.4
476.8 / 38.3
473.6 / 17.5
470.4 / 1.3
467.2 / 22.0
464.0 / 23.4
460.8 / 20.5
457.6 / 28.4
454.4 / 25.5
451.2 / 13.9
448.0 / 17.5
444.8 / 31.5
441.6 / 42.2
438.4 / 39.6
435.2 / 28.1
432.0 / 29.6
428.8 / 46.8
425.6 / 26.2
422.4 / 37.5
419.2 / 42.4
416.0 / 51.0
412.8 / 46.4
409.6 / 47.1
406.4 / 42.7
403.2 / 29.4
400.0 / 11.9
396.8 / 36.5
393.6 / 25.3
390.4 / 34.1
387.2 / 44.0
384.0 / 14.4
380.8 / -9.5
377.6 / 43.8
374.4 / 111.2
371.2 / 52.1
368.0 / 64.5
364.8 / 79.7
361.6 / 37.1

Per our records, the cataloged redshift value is 0.00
